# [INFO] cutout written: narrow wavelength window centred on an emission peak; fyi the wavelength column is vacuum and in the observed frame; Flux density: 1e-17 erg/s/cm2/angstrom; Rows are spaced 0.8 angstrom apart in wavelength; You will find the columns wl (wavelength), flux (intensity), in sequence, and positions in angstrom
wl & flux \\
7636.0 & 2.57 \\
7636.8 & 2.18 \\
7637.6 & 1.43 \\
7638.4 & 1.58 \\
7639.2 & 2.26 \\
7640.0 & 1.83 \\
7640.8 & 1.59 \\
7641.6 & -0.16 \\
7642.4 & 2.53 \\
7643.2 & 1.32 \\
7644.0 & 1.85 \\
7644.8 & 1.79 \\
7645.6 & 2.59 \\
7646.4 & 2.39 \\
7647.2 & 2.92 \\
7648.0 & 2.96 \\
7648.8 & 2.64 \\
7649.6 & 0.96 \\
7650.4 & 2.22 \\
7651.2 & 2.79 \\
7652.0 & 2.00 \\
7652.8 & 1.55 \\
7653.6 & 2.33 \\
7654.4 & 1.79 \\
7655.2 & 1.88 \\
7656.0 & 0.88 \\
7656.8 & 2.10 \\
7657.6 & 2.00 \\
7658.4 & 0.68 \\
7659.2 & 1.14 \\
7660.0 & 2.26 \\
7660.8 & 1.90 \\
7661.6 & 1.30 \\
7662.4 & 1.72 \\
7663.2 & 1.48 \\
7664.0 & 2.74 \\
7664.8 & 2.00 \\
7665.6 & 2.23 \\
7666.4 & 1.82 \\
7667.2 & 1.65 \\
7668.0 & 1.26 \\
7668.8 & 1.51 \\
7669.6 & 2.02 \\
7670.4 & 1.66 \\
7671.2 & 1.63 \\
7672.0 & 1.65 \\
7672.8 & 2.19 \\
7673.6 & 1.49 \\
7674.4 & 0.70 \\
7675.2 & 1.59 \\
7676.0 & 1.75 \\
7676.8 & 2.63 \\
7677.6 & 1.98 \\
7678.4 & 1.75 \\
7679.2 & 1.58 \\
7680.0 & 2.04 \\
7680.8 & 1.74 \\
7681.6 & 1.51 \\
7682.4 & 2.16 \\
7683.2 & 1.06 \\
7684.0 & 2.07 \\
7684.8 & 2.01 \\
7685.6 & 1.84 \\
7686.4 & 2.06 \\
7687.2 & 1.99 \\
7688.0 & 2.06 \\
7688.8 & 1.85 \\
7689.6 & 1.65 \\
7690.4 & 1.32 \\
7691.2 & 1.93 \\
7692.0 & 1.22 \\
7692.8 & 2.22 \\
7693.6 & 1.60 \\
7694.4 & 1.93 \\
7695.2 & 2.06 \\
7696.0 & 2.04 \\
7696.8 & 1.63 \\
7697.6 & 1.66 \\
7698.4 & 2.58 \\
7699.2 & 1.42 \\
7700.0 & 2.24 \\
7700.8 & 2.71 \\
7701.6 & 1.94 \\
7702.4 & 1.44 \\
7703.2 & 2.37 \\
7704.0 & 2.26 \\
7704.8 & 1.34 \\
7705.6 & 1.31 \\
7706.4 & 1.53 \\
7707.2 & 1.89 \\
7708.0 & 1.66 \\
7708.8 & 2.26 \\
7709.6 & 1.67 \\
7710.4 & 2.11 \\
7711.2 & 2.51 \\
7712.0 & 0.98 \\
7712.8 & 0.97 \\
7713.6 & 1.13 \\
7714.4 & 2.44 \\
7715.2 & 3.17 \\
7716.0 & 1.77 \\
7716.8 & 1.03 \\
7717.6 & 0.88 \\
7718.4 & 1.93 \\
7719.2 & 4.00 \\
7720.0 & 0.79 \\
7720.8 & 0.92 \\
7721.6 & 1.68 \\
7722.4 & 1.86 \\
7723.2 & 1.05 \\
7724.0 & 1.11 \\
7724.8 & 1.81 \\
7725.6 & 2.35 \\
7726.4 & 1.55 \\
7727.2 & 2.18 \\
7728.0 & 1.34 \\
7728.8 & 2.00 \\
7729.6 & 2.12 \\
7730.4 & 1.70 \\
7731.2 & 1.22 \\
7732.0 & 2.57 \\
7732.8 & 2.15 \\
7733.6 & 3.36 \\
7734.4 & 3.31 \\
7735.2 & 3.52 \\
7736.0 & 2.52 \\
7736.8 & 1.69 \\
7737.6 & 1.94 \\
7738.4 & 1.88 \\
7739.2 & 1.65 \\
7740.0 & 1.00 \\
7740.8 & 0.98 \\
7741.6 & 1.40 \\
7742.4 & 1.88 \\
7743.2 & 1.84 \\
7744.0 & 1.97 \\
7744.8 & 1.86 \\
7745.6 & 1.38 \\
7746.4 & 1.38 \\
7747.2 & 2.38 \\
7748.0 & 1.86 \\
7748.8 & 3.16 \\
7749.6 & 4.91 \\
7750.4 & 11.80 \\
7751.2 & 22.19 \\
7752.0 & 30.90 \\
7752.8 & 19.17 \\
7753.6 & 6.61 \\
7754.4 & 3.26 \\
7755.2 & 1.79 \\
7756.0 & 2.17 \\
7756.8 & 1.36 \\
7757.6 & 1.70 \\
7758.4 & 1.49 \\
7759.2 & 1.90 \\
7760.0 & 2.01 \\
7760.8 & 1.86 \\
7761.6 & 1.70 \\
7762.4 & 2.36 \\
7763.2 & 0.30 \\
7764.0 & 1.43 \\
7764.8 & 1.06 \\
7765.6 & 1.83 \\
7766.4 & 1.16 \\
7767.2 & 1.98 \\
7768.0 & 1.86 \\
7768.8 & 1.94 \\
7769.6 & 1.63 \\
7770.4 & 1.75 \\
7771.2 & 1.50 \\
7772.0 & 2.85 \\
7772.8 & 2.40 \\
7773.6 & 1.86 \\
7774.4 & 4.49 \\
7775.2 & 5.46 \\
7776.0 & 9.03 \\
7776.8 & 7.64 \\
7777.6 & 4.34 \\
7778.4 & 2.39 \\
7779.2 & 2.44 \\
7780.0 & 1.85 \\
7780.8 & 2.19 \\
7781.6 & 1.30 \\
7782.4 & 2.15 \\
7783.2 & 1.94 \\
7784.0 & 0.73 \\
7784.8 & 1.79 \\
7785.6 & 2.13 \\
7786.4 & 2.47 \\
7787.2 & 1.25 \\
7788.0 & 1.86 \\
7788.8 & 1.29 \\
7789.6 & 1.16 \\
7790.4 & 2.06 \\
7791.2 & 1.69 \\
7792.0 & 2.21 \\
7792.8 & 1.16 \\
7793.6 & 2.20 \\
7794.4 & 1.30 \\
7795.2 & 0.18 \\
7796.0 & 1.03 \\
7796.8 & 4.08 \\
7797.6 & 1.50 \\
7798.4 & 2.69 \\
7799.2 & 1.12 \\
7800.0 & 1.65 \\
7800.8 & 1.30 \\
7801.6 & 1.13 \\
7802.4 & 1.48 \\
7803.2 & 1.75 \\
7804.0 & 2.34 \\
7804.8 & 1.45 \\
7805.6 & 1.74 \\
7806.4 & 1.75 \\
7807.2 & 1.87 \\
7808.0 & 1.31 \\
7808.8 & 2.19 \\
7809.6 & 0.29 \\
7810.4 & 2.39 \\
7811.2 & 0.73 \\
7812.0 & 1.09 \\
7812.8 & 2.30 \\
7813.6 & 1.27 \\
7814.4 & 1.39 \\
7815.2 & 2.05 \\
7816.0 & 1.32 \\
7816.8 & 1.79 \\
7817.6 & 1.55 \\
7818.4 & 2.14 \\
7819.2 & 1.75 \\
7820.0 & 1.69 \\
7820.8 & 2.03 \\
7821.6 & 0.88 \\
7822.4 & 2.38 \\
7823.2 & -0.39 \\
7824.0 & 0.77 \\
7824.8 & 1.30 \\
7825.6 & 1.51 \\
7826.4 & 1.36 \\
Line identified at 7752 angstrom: Halpha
